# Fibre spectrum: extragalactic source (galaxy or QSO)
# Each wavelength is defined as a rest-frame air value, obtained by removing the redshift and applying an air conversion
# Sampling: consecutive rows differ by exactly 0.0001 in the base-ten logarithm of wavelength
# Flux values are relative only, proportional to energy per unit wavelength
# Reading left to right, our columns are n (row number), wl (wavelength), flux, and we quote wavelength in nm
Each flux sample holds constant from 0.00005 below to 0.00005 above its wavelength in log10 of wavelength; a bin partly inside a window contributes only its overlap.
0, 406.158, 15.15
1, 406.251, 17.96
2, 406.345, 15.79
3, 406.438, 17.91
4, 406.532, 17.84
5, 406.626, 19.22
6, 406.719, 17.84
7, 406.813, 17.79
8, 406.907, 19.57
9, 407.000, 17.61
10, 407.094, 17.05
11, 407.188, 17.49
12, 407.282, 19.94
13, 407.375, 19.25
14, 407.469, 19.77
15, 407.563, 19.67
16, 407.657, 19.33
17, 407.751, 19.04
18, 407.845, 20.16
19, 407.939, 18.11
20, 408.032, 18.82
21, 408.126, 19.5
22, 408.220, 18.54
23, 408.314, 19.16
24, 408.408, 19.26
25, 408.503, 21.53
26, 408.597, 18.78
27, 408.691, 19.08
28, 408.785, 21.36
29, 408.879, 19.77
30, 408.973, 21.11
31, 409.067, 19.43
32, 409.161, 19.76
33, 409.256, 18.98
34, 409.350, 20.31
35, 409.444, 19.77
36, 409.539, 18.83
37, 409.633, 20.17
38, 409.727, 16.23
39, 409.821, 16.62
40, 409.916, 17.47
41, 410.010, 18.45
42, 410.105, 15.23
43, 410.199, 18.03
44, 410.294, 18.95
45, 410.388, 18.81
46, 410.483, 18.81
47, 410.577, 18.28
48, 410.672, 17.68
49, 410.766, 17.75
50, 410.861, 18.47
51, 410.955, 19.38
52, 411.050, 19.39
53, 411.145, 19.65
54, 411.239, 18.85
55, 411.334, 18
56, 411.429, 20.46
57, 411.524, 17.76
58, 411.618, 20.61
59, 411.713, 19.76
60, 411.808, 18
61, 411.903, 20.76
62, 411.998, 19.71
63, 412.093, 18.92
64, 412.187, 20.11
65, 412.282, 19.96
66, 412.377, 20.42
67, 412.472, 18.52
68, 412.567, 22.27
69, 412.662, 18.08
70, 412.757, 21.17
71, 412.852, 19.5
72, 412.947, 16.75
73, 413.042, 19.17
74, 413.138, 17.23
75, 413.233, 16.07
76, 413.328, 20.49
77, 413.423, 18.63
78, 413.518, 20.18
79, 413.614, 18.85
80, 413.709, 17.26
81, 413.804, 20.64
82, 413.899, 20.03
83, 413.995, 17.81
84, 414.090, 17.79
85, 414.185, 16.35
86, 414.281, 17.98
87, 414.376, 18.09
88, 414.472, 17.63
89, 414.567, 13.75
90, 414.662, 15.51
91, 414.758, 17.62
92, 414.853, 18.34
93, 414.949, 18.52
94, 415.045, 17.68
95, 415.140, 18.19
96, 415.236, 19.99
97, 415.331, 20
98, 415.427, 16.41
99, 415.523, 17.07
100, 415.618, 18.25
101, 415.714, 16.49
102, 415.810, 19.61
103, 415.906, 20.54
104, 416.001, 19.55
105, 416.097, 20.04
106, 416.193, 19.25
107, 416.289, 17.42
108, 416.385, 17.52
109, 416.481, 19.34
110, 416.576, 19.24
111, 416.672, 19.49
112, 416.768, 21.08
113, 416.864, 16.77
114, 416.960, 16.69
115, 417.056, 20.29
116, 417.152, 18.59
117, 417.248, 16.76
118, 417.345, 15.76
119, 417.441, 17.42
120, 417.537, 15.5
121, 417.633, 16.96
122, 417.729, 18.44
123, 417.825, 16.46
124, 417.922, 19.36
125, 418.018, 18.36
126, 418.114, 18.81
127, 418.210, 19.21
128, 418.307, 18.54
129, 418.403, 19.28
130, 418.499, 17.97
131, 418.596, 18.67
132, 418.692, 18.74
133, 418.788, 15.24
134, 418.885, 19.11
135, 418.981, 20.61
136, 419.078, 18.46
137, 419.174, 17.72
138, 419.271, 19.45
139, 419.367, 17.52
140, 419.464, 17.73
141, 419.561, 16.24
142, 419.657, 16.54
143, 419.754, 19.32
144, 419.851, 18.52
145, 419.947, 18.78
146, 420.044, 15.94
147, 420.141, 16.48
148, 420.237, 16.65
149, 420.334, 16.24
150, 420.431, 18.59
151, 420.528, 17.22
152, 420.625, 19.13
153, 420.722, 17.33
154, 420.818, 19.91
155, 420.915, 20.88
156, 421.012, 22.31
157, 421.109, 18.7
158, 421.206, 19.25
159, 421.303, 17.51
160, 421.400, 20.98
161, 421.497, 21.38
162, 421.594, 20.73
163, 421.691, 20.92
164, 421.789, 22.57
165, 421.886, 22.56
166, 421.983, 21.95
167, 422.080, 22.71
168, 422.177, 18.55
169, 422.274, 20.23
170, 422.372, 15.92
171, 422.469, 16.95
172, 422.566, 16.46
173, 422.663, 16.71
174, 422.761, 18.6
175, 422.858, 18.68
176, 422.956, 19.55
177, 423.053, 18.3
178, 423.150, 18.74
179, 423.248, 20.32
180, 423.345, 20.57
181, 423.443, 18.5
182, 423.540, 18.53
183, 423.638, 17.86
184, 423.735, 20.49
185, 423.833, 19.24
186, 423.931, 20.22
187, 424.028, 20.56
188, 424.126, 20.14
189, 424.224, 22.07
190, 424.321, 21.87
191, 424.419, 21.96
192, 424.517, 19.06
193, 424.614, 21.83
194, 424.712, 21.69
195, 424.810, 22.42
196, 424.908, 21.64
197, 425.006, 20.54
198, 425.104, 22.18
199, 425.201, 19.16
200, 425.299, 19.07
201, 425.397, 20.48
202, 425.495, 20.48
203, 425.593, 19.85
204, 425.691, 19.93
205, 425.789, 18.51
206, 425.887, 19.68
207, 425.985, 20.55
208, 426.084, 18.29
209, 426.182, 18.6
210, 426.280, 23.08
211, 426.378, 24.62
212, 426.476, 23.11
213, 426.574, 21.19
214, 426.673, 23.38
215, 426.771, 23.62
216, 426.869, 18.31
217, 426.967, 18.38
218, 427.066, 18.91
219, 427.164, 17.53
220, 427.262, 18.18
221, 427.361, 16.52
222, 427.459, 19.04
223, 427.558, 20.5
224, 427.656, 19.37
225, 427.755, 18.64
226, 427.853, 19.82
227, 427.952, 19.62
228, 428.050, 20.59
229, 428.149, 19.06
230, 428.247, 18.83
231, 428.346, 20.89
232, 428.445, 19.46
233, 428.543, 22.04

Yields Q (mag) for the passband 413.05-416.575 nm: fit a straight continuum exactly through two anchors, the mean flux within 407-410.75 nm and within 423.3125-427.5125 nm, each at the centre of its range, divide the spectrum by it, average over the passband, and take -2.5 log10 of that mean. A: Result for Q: 0.07 mag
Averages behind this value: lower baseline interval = 18.9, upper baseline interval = 20.3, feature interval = 18.2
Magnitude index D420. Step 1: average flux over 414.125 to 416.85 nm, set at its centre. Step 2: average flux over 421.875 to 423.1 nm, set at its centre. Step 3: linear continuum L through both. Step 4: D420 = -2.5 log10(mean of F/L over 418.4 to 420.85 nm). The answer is 0.041 mag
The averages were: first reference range 18.2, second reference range 18.9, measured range 17.9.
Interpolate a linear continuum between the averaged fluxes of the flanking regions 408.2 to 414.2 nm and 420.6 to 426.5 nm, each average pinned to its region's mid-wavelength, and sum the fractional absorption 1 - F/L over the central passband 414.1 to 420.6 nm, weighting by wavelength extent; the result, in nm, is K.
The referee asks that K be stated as 0.510 nm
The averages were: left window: 19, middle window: 18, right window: 20.1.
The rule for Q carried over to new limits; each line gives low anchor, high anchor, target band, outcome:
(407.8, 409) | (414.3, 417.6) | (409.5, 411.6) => 0.046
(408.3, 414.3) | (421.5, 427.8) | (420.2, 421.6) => 0.036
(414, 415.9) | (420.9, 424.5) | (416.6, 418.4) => 0.020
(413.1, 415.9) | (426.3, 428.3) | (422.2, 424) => 0.039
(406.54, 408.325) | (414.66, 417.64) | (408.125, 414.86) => -0.014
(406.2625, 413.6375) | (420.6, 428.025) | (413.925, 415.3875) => 0.092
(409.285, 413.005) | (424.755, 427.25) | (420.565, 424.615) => 0.021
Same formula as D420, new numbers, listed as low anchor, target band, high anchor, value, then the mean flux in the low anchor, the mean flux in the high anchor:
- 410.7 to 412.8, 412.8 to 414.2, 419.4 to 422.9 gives 0.047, 19.4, 18.9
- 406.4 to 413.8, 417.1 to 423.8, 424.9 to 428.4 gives 0.057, 19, 20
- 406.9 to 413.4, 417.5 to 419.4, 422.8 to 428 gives 0.078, 19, 20.1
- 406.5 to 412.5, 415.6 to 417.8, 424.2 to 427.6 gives 0.077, 19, 20.5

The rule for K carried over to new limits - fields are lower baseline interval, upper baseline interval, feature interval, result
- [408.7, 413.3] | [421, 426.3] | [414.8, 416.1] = 0.05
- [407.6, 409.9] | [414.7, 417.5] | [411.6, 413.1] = -0.06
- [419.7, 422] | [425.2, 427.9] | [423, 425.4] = -0.07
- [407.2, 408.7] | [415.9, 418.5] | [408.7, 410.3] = 0.03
